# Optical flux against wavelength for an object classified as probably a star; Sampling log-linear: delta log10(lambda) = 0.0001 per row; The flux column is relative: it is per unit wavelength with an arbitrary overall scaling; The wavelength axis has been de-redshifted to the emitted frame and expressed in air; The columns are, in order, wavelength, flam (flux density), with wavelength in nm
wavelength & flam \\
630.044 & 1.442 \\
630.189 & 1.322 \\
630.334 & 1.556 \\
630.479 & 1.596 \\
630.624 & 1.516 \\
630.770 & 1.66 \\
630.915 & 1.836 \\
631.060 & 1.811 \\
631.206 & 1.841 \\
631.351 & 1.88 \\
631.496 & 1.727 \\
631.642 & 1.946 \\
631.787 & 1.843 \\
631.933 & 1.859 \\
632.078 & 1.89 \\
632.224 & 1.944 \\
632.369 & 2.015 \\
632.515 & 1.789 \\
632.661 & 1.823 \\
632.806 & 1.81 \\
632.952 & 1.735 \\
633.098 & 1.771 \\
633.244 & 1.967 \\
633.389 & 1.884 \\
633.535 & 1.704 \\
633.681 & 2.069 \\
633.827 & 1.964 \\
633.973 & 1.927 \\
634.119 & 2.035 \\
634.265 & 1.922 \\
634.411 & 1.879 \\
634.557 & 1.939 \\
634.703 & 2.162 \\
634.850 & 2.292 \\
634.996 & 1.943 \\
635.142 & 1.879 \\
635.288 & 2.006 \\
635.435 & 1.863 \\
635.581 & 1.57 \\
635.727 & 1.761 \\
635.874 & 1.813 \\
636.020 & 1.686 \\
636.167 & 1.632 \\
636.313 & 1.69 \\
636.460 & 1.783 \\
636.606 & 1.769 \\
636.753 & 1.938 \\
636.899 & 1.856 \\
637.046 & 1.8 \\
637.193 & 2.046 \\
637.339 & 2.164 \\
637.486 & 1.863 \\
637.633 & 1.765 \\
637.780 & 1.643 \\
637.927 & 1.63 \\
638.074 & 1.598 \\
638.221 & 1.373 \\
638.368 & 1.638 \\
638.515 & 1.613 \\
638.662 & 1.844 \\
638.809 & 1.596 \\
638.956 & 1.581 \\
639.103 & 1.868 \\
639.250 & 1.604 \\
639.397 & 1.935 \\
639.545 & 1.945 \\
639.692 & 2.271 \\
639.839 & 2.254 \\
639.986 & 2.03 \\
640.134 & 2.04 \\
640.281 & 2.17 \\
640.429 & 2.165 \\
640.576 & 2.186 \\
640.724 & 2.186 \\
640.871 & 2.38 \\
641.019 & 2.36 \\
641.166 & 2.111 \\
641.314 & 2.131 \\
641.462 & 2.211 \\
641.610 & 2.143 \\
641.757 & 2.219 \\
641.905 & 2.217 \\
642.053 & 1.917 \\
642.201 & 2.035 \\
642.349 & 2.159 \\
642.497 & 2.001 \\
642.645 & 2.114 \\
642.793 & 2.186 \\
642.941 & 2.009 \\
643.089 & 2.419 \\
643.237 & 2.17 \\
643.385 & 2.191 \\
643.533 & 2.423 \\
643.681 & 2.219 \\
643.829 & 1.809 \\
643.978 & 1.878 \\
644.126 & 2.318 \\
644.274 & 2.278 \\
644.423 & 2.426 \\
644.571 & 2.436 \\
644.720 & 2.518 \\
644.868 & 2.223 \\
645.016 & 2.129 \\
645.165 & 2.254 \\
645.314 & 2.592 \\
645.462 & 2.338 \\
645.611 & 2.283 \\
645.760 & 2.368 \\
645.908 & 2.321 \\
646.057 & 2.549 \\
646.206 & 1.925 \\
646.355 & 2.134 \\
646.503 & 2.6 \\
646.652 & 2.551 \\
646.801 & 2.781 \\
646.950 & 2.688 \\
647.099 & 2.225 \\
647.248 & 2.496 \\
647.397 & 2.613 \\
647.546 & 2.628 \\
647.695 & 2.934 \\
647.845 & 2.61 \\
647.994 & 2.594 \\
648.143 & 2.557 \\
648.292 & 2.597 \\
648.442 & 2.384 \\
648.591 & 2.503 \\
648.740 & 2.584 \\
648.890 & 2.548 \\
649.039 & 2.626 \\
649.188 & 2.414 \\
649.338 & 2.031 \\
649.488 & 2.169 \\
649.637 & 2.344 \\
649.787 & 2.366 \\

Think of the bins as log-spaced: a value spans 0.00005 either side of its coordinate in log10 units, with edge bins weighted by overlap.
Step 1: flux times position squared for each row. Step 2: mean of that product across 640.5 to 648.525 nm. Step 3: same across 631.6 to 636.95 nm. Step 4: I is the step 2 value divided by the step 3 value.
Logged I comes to 1.28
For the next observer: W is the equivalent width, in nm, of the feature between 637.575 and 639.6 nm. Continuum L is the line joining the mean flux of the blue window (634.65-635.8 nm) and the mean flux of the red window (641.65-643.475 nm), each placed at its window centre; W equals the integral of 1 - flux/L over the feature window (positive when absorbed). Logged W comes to 0.34 nm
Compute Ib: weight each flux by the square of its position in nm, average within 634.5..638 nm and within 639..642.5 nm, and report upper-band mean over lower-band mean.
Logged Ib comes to 1.15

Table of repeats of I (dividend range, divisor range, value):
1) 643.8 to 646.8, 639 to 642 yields 1.11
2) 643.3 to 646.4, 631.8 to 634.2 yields 1.25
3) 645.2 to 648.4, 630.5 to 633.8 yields 1.42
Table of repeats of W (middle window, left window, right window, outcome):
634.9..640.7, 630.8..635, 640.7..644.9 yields 0.57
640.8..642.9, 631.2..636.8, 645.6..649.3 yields 0.08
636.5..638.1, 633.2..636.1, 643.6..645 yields 0.13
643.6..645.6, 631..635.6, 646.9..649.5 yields 0.09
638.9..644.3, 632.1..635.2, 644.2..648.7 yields 0.34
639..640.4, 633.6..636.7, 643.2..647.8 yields 0.06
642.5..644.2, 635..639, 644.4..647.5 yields 0.05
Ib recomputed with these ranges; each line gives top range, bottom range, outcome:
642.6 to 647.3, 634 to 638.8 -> 1.30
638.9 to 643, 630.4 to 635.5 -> 1.14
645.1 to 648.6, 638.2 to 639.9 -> 1.41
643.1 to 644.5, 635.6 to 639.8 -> 1.26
